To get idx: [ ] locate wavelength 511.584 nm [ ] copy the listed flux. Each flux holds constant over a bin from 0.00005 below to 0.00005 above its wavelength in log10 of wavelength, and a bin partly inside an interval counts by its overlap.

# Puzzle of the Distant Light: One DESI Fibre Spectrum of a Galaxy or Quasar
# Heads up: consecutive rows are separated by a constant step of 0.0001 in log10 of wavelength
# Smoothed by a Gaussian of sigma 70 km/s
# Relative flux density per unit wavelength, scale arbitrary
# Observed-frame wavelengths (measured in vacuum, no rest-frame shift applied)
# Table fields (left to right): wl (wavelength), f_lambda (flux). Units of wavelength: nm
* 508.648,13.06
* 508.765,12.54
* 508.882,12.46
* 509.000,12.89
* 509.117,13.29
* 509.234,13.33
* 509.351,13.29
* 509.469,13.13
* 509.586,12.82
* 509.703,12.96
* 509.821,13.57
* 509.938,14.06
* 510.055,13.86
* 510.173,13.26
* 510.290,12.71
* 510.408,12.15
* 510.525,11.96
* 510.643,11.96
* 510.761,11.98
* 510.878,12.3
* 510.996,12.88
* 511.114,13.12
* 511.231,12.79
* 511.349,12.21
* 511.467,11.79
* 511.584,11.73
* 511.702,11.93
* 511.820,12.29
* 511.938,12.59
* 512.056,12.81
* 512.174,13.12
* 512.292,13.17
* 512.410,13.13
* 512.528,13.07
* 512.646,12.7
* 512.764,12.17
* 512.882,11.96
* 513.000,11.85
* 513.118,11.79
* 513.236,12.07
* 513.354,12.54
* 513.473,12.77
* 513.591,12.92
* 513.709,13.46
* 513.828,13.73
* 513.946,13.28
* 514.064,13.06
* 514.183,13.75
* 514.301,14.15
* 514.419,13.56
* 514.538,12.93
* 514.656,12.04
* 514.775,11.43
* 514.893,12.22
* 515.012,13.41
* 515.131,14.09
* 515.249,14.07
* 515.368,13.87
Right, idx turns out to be 11.73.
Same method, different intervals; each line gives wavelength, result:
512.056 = 12.81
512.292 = 13.17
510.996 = 12.88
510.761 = 11.98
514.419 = 13.56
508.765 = 12.54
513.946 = 13.28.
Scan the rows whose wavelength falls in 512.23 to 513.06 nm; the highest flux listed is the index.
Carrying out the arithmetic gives 13.17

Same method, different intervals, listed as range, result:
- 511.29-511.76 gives 12.21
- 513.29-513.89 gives 13.73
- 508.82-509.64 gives 13.33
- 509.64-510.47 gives 14.06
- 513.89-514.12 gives 13.28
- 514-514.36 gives 14.15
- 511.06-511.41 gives 13.12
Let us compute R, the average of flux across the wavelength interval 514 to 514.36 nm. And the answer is 13.7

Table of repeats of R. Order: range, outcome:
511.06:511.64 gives 12.3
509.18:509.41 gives 13.3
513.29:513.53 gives 12.6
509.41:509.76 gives 13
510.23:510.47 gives 12.5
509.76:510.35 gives 13.5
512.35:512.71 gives 13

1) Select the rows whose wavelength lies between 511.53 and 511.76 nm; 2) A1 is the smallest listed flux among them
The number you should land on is 11.73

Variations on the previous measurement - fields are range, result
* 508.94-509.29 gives 12.89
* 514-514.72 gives 12.04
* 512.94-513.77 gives 11.79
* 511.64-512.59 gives 11.93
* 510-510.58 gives 11.96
